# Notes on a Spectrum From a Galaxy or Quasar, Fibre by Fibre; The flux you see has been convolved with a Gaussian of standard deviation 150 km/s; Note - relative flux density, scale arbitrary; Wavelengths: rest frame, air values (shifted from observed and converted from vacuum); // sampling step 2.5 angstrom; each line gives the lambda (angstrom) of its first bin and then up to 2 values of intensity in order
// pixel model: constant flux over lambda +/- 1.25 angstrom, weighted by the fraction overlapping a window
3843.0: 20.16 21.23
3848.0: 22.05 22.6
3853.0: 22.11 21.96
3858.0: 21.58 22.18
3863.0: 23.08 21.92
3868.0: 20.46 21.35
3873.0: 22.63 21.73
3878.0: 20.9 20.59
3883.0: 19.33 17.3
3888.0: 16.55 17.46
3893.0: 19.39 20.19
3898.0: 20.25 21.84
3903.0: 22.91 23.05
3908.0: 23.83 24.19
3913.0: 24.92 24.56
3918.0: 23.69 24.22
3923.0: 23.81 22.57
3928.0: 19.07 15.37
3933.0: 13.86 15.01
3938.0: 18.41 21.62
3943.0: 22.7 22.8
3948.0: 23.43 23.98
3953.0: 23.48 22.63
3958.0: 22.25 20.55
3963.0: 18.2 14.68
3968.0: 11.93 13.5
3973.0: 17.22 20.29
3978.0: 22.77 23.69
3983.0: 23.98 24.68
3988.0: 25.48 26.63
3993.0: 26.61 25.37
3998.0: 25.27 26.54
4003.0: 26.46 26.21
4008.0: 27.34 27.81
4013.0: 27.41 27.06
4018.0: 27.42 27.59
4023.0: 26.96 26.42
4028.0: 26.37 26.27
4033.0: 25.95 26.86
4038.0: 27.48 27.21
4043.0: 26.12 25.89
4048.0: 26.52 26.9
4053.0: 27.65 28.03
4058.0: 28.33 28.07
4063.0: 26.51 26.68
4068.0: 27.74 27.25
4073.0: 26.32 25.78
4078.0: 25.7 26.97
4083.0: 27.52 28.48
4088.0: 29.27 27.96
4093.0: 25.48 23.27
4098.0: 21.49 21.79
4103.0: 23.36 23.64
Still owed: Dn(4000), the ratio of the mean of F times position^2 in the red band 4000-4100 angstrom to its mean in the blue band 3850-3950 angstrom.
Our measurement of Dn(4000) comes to 1.36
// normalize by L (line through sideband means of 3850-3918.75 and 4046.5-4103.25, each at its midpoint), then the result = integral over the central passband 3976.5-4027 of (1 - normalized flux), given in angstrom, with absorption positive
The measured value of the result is -3.1 angstrom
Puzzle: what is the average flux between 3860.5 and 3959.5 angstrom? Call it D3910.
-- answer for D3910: 21.2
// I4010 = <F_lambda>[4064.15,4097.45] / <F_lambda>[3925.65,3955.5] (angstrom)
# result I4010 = 1.32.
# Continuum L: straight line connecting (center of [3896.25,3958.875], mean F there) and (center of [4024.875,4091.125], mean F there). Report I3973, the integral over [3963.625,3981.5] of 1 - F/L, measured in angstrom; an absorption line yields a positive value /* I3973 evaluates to 4.5 angstrom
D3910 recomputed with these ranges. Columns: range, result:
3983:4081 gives 26.7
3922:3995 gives 20.8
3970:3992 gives 22.4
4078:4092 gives 27.8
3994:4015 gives 26.6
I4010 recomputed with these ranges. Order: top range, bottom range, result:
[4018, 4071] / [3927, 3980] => 1.40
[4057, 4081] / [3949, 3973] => 1.42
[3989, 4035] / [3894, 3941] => 1.26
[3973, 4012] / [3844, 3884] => 1.16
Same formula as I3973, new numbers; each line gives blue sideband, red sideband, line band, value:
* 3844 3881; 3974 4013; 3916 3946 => 4.2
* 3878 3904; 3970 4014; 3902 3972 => 3.1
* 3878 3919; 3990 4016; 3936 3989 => 8.1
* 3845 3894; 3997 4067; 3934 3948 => 1.9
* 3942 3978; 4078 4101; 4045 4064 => -2.3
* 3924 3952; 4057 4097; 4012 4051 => -3.4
